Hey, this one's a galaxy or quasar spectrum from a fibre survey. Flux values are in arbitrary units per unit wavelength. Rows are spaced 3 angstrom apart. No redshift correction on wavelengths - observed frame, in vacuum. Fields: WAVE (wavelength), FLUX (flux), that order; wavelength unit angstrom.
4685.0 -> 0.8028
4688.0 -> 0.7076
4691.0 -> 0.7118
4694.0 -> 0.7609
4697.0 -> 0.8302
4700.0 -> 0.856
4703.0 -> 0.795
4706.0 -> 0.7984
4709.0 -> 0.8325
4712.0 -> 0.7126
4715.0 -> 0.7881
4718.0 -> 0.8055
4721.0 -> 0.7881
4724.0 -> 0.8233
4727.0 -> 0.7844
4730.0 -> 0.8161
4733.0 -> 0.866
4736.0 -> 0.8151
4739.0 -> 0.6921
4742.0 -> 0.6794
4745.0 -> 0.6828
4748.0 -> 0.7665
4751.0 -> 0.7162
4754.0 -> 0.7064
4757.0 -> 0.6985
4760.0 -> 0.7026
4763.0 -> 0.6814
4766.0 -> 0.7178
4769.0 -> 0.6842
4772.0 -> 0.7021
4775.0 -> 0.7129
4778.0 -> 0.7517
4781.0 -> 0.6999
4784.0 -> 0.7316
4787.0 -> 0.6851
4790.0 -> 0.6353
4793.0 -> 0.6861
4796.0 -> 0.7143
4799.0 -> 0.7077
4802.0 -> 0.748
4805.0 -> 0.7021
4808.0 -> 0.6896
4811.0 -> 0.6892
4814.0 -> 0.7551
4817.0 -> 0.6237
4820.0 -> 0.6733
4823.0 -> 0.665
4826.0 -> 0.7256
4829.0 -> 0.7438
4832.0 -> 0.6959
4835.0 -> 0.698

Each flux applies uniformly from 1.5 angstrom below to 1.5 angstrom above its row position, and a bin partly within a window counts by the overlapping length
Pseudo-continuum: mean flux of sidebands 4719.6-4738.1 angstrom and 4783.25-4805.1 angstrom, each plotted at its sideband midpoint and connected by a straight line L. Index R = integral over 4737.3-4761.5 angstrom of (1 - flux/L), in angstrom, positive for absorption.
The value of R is 2.18 angstrom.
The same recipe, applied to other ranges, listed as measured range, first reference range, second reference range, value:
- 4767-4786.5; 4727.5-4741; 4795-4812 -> 0.7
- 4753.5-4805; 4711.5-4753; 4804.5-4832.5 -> 1.7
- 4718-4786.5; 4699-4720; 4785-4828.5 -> 1.3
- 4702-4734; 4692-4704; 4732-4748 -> -0.9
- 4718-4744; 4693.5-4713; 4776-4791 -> -0.5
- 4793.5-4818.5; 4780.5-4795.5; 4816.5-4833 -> -0.5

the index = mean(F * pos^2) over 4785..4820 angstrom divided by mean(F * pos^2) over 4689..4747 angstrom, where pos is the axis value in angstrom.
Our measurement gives 0.92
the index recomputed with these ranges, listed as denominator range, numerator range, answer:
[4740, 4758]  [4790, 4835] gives 1.01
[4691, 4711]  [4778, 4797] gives 0.90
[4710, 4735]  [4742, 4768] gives 0.90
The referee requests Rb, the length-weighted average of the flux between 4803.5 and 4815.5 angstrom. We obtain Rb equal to 0.709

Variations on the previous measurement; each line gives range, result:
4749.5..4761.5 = 0.706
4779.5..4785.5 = 0.716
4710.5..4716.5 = 0.75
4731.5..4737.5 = 0.841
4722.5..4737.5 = 0.821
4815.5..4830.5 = 0.686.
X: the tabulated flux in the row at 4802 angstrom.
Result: 0.748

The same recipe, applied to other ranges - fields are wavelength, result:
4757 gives 0.6985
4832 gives 0.6959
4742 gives 0.6794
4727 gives 0.7844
